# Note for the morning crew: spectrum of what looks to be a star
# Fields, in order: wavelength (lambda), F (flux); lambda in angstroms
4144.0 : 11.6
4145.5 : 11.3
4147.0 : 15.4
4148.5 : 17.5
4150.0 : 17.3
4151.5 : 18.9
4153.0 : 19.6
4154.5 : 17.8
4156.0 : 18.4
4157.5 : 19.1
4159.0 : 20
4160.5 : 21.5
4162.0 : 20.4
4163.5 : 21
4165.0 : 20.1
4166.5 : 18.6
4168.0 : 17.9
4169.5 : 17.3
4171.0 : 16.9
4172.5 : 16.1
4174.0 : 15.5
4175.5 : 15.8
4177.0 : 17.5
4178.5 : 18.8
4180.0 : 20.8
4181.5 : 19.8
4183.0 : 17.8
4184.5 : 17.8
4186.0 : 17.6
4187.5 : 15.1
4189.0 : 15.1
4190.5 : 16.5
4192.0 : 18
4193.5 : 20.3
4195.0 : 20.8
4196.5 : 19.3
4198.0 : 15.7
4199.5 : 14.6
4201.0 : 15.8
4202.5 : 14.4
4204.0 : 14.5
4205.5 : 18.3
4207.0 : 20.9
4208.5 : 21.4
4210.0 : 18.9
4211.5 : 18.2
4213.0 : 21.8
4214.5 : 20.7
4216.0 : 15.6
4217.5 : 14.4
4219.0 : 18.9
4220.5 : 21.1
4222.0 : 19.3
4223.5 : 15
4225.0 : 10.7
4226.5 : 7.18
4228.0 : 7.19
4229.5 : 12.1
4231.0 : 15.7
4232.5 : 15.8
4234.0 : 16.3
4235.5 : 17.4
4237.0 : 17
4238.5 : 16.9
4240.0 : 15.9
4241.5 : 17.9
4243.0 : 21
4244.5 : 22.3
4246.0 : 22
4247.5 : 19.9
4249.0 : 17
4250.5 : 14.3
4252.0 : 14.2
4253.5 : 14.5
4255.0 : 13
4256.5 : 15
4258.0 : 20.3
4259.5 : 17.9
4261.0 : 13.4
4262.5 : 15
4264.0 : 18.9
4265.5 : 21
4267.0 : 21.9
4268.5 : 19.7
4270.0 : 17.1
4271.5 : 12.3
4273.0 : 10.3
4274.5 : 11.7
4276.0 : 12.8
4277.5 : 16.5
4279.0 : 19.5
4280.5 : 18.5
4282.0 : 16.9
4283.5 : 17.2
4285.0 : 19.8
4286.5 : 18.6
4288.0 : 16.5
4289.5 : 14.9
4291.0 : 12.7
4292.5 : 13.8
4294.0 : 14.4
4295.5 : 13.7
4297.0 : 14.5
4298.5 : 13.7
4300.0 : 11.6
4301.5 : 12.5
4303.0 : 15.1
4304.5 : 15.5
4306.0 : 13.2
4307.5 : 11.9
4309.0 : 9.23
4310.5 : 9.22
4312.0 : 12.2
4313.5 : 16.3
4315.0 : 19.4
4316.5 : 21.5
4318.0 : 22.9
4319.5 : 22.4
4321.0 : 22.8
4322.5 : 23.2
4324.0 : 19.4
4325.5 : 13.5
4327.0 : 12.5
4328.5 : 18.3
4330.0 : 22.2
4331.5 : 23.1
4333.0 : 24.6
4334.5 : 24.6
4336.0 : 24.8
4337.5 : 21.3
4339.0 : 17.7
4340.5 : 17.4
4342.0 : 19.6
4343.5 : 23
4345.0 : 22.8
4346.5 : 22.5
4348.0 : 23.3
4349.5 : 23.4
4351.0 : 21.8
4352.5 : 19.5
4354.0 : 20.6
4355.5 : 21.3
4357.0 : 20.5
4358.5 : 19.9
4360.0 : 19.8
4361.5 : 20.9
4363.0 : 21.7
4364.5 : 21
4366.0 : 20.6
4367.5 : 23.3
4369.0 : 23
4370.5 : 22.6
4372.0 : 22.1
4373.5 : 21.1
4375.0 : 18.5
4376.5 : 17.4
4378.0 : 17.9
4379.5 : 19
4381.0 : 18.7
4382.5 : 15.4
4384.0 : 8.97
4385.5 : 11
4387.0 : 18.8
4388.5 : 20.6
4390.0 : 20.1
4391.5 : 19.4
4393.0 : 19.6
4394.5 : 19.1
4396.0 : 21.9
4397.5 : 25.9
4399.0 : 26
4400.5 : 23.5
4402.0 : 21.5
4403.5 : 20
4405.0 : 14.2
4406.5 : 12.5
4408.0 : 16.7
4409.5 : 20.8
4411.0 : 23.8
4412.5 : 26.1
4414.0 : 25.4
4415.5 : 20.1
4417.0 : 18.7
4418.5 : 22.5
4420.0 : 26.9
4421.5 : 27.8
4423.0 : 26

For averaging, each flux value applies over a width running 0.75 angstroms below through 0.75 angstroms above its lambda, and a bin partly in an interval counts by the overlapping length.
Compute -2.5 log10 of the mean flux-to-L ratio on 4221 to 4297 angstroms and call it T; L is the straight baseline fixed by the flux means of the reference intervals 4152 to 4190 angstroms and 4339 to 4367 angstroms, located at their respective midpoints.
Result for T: 0.22 mag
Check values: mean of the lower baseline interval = 18.2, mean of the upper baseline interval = 21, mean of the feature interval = 16.1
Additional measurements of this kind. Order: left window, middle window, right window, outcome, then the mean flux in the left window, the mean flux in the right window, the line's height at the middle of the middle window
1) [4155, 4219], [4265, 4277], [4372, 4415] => 0.18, 18.1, 19.5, 18.6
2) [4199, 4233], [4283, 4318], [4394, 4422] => 0.25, 16.2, 21.7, 18.6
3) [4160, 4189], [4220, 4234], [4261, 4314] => 0.21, 18.1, 15.1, 16.7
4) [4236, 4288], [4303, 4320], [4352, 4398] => 0.16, 17.1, 19.7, 18.2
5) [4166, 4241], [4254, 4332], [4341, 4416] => 0.15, 16.9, 20.3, 18.7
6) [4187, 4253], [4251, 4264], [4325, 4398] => 0.14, 16.9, 20.1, 17.8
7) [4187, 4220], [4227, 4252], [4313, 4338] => 0.13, 17.7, 20.8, 18.6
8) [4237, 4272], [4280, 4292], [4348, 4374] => 0.11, 17.5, 21.4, 18.6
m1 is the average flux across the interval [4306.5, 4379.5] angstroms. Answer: 19.9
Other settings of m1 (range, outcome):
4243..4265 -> 17.2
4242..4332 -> 16.6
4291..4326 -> 15.7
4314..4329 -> 19.6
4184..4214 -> 17.8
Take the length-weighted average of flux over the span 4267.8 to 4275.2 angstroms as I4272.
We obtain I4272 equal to 14.2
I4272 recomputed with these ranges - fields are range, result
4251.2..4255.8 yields 13.9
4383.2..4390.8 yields 15.9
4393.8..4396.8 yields 20.6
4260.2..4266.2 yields 17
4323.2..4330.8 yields 17.3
